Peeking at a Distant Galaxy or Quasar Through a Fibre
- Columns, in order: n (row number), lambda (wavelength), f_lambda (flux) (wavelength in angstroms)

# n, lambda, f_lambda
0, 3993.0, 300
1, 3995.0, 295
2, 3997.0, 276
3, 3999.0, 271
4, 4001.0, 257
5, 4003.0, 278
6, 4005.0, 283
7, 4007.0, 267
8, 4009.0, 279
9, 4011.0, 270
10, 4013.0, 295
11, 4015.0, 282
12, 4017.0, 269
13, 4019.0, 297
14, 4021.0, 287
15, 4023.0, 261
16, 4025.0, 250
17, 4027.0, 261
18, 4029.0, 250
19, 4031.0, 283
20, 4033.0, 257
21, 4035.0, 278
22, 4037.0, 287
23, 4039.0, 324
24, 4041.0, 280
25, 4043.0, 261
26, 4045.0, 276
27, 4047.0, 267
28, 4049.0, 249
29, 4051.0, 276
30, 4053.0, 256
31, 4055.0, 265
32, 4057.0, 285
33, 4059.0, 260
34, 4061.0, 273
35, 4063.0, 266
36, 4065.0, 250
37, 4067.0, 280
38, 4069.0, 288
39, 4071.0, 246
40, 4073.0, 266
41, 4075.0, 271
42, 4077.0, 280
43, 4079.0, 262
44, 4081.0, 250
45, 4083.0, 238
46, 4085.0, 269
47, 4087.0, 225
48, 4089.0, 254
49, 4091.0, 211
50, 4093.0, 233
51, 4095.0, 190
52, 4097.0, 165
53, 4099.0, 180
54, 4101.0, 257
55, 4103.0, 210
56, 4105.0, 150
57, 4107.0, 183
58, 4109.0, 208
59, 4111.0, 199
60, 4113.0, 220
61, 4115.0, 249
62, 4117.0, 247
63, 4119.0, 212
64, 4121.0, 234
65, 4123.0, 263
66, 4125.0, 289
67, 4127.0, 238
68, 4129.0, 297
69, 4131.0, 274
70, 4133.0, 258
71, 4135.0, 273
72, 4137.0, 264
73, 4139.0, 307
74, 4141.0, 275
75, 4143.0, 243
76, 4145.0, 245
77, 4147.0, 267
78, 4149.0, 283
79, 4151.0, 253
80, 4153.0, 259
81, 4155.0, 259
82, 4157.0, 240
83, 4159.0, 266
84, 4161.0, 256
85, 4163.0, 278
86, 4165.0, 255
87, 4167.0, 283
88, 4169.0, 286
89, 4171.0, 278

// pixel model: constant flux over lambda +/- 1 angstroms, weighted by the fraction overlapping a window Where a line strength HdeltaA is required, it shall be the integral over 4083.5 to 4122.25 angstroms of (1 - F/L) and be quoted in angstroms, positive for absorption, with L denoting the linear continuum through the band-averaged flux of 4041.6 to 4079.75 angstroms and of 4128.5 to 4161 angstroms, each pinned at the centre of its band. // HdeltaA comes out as 7.3 angstroms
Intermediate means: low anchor 267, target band 216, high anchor 266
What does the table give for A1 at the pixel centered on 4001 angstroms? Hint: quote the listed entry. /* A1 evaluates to 257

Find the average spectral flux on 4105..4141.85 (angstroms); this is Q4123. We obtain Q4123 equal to 247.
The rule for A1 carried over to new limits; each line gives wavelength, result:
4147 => 267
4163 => 278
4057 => 285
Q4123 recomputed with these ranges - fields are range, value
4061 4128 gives 236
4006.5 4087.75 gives 269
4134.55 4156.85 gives 265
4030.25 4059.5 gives 274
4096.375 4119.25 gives 207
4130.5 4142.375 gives 274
